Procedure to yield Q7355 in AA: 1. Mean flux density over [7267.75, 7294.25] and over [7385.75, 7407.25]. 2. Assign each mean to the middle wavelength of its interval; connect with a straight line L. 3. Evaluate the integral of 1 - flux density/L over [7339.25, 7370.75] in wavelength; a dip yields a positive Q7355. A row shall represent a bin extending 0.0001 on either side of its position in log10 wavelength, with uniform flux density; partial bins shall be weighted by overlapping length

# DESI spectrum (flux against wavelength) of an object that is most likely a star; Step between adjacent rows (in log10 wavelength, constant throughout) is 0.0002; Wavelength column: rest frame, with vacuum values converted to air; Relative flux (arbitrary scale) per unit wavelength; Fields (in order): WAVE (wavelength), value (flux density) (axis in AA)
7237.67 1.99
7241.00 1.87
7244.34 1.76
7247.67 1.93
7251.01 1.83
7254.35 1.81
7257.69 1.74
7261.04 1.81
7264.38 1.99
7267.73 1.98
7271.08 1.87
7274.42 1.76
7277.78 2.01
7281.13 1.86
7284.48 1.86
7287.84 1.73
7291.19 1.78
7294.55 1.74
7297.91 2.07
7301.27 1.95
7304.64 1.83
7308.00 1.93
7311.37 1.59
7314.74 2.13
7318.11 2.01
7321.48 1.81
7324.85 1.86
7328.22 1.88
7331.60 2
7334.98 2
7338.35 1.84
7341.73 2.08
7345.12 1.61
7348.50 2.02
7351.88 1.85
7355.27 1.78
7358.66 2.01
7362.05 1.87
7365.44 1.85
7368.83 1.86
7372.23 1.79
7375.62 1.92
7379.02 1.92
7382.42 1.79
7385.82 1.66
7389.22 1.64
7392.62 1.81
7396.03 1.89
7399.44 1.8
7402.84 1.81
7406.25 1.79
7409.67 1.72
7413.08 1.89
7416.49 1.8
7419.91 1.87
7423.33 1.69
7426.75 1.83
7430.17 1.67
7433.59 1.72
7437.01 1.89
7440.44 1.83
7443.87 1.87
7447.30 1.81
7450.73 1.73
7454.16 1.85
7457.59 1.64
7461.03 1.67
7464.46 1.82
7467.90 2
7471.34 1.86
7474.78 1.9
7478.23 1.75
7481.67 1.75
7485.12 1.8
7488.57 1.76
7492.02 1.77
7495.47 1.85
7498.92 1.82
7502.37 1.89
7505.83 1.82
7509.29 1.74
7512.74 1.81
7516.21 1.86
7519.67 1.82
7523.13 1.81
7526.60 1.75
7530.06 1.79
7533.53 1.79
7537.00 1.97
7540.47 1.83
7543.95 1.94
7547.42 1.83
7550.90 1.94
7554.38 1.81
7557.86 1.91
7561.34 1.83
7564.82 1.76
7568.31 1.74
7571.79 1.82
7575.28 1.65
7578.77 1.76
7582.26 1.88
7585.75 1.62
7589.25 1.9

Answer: -1.35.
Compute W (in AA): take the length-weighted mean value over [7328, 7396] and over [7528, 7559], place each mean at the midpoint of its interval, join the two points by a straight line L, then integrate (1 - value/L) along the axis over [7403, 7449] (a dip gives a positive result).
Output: 1.55 AA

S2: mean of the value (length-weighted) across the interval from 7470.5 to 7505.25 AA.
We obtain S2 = 1.81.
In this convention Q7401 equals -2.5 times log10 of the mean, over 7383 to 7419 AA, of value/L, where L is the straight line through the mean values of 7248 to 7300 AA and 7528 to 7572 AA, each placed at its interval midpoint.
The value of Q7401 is 0.04 mag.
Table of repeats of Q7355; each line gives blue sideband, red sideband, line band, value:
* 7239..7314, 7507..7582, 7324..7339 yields -0.63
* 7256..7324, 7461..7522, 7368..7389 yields 0.46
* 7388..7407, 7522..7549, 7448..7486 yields 0.41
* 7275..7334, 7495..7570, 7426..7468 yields 1.48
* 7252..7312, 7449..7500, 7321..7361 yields -1.30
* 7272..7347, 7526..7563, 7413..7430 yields 0.66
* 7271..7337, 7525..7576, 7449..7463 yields 0.95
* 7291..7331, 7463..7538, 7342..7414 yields 1.47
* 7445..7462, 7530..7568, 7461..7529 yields -0.87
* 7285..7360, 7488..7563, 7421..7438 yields 0.92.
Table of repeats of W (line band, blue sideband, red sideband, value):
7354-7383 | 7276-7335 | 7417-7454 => -0.4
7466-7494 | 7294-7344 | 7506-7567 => 0.5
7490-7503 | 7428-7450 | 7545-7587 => -0.2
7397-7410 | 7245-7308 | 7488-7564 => 0.4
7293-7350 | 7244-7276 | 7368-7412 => -2.4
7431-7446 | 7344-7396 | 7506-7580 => 0.1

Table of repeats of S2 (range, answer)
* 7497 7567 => 1.84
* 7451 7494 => 1.8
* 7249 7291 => 1.85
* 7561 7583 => 1.77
